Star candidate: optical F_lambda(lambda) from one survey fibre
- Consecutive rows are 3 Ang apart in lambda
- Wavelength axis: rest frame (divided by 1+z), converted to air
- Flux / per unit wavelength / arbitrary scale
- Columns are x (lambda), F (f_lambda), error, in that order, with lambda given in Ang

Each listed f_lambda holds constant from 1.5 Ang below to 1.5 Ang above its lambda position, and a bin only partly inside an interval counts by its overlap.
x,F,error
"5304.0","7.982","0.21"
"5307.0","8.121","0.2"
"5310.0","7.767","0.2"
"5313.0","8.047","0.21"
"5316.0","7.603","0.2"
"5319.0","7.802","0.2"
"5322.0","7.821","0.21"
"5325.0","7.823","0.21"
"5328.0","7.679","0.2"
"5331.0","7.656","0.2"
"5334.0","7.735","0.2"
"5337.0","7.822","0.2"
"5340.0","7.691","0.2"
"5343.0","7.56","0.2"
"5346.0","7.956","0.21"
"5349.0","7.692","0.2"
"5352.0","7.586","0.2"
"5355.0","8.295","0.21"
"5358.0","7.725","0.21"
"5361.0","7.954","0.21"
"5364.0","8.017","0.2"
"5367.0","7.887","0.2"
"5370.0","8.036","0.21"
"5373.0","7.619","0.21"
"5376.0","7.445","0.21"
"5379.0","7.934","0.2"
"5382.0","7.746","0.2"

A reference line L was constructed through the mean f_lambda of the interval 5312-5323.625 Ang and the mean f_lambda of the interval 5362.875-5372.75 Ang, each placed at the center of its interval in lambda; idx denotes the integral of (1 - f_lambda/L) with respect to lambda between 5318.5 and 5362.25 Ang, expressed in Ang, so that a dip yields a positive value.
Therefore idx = 0.4 Ang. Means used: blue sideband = 7.81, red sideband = 7.93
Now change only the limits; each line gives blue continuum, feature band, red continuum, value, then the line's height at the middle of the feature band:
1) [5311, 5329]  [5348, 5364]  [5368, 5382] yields -0.2 Ang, 7.77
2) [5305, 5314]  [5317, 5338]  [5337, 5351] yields 0.2 Ang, 7.85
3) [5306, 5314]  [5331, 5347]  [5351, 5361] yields 0.4 Ang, 7.92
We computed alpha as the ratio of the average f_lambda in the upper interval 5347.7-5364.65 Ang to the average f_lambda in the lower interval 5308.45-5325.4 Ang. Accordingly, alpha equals 1.01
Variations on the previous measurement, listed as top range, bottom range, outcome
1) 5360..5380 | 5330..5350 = 1.01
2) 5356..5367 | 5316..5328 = 1.02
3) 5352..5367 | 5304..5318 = 1.01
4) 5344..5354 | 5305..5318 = 0.98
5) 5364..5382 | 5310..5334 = 1.00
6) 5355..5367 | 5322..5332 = 1.03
